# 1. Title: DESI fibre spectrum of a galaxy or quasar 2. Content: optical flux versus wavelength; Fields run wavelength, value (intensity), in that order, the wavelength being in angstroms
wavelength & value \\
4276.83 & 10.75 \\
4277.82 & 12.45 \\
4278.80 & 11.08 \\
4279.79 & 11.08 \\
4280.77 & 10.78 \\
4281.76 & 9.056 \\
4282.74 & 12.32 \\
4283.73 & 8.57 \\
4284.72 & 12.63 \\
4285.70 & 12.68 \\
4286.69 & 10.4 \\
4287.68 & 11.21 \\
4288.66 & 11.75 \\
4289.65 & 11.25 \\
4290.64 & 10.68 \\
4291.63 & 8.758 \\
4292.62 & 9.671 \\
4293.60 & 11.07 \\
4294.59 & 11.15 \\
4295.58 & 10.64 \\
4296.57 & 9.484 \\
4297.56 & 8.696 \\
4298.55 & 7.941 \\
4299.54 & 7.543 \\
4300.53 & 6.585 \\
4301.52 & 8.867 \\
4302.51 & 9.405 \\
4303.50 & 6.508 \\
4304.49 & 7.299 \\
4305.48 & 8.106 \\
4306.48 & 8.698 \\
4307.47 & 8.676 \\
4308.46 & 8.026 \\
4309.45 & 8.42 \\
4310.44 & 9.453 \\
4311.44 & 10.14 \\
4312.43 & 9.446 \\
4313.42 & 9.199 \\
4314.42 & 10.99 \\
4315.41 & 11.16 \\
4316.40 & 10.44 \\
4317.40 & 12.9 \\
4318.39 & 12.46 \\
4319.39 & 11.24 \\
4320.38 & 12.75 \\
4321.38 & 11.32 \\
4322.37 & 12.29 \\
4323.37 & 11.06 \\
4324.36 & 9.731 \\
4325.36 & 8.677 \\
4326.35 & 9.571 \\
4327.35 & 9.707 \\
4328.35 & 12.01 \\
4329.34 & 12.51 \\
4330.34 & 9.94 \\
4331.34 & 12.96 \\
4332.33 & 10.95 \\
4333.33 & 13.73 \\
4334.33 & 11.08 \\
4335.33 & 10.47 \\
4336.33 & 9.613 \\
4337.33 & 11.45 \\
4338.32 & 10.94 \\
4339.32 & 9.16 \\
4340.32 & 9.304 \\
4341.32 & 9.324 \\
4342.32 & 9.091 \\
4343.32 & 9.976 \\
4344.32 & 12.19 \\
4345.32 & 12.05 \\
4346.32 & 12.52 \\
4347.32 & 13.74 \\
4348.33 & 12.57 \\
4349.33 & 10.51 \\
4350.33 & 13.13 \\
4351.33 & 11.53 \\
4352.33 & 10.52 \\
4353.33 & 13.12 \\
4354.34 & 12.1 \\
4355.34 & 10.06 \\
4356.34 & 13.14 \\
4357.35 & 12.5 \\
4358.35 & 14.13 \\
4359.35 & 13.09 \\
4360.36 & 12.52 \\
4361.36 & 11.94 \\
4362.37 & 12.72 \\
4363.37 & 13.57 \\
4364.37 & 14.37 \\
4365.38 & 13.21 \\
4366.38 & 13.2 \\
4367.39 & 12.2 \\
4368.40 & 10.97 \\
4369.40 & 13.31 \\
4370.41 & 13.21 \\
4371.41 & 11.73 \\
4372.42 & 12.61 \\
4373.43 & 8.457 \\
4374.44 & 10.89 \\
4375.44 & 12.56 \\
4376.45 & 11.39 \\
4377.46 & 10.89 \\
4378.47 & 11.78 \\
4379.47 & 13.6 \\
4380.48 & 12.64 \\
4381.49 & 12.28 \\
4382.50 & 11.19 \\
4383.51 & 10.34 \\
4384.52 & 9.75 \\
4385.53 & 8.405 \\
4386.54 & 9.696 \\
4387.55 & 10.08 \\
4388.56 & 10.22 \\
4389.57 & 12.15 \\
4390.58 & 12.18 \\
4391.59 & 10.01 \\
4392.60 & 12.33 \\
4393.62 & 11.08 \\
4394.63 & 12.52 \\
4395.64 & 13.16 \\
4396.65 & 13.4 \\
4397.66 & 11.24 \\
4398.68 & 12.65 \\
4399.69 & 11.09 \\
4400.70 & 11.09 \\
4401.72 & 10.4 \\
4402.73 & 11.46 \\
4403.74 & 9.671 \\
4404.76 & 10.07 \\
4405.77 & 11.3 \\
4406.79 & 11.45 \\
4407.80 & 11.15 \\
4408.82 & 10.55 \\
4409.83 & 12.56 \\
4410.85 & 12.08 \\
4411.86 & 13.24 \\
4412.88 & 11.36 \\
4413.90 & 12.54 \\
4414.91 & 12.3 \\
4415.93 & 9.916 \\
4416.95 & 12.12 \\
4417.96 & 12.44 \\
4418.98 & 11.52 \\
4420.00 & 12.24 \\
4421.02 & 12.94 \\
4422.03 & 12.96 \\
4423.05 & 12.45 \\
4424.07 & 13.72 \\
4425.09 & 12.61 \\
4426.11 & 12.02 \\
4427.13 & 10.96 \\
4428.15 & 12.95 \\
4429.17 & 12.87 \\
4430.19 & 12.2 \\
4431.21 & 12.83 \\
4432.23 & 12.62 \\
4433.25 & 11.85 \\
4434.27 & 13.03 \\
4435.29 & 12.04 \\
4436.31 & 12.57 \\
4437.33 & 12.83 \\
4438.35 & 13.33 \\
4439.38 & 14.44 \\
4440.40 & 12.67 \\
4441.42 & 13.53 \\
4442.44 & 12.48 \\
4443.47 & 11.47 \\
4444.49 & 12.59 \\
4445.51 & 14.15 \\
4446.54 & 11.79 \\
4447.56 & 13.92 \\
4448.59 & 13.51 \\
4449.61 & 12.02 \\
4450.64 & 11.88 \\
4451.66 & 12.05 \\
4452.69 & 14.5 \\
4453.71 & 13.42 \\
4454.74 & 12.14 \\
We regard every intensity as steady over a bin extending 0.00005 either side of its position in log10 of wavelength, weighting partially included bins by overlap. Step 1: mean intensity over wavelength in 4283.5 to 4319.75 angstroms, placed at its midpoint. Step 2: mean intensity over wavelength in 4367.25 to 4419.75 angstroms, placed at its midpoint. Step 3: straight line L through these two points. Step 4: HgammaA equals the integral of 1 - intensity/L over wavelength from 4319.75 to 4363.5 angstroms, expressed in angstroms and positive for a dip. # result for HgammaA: -3.9 angstroms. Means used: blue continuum 9.79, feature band 11.5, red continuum 11.5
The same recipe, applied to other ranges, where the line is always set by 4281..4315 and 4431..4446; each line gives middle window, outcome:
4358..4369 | -1.8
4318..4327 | -0.7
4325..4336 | -0.8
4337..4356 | -0.9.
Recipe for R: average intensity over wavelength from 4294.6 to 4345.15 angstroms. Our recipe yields 10.1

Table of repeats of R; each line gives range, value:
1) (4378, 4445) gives 11.9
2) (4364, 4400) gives 11.7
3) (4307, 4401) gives 11.4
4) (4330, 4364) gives 11.7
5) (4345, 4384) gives 12.2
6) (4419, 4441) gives 12.7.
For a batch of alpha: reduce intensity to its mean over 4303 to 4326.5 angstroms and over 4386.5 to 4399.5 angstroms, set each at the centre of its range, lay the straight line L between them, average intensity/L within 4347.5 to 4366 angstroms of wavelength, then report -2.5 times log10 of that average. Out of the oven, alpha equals -0.153 mag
